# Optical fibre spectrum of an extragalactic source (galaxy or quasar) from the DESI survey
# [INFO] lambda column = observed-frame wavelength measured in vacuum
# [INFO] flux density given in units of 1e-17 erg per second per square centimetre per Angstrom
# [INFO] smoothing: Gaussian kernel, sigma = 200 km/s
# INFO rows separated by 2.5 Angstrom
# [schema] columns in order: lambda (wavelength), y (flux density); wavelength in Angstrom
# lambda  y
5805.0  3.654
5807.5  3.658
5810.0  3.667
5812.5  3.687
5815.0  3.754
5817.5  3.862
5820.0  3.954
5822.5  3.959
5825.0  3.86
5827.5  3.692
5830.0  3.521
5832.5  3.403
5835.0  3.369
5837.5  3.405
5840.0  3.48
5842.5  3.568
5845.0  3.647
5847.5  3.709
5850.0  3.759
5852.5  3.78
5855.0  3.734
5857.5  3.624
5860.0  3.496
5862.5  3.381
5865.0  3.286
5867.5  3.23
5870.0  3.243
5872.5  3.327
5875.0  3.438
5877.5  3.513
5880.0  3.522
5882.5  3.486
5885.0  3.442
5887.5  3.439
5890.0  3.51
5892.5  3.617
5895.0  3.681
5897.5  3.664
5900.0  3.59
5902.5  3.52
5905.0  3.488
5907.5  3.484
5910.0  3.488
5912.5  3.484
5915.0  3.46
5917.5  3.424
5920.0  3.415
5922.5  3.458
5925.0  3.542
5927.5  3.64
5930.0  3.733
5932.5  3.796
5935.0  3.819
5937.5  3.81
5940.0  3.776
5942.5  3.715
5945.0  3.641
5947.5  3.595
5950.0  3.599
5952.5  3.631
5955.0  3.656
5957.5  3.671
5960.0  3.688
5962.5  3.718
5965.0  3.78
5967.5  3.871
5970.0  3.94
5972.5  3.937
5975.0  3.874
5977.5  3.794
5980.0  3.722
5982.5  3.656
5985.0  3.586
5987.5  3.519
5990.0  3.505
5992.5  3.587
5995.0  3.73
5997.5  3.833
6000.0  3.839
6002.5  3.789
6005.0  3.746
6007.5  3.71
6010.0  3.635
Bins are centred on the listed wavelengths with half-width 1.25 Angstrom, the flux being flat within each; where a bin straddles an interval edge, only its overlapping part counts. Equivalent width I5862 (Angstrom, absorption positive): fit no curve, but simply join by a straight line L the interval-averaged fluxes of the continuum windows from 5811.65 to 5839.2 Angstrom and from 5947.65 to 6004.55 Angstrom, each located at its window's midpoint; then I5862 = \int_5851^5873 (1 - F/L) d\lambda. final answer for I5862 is 1.3 Angstrom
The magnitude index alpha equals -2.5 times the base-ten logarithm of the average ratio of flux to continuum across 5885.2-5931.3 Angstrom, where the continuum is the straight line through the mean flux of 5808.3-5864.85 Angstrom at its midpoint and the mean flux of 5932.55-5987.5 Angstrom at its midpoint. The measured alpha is 0.05 mag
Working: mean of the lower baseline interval 3.64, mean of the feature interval 3.53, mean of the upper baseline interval 3.73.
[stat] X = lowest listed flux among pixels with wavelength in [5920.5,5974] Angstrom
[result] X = 3.458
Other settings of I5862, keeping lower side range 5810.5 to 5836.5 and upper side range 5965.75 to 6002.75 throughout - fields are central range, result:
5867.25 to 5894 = 1.97 Angstrom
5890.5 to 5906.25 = 0.56 Angstrom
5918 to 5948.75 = 0.62 Angstrom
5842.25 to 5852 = 0.05 Angstrom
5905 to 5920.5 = 1.09 Angstrom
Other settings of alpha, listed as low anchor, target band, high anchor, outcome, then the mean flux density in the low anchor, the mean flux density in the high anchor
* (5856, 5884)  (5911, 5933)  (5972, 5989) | 0.00 mag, 3.42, 3.71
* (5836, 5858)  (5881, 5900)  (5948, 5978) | 0.04 mag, 3.63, 3.76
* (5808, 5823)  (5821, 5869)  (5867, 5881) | 0.00 mag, 3.8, 3.38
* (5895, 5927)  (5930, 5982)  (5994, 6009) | -0.03 mag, 3.51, 3.77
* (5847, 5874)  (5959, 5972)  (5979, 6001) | -0.05 mag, 3.5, 3.66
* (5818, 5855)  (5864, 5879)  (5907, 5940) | 0.09 mag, 3.66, 3.59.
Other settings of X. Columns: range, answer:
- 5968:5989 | 3.519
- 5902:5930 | 3.415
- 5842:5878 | 3.23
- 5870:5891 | 3.243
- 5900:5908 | 3.484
